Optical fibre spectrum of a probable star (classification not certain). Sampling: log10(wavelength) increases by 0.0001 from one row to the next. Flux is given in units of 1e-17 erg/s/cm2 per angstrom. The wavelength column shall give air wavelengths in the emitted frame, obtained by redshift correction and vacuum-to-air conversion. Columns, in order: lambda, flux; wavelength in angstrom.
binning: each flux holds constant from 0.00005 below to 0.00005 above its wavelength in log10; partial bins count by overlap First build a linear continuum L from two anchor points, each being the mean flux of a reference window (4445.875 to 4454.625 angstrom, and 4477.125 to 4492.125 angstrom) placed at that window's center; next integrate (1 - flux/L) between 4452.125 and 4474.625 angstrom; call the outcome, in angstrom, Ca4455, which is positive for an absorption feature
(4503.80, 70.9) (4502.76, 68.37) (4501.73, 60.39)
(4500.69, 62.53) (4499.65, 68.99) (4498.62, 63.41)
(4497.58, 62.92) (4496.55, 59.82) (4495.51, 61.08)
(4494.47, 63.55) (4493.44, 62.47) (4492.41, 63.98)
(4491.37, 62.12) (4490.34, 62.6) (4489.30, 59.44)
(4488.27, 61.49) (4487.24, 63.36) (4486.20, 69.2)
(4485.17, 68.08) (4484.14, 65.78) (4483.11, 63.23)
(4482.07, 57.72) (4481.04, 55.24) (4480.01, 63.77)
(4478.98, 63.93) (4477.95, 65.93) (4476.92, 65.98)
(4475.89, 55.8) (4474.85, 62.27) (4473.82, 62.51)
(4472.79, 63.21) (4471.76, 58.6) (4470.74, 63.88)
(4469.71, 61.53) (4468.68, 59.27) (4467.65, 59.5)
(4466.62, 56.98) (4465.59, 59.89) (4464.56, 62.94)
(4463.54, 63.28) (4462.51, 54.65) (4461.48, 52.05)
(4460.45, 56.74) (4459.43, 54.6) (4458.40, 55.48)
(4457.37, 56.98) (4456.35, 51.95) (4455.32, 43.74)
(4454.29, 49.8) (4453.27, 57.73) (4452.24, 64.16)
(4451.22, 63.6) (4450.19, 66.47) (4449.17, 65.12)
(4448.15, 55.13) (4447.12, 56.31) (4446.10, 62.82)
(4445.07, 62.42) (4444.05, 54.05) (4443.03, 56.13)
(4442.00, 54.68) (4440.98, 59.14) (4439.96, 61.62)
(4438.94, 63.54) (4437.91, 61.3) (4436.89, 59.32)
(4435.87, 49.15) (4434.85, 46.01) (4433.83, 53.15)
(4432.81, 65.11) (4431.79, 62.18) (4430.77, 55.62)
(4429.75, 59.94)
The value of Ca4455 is 1.4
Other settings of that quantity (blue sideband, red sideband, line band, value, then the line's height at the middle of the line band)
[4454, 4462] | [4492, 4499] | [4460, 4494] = -2.3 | 57.6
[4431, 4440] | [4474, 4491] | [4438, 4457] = 0.2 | 59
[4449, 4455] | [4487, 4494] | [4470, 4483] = 0.0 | 61.6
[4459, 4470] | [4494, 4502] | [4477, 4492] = -0.5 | 61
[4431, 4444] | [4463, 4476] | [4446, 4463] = 0.7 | 59.3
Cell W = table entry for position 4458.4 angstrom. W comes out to 55.48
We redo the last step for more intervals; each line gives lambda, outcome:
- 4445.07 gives 62.42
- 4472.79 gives 63.21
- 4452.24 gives 64.16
